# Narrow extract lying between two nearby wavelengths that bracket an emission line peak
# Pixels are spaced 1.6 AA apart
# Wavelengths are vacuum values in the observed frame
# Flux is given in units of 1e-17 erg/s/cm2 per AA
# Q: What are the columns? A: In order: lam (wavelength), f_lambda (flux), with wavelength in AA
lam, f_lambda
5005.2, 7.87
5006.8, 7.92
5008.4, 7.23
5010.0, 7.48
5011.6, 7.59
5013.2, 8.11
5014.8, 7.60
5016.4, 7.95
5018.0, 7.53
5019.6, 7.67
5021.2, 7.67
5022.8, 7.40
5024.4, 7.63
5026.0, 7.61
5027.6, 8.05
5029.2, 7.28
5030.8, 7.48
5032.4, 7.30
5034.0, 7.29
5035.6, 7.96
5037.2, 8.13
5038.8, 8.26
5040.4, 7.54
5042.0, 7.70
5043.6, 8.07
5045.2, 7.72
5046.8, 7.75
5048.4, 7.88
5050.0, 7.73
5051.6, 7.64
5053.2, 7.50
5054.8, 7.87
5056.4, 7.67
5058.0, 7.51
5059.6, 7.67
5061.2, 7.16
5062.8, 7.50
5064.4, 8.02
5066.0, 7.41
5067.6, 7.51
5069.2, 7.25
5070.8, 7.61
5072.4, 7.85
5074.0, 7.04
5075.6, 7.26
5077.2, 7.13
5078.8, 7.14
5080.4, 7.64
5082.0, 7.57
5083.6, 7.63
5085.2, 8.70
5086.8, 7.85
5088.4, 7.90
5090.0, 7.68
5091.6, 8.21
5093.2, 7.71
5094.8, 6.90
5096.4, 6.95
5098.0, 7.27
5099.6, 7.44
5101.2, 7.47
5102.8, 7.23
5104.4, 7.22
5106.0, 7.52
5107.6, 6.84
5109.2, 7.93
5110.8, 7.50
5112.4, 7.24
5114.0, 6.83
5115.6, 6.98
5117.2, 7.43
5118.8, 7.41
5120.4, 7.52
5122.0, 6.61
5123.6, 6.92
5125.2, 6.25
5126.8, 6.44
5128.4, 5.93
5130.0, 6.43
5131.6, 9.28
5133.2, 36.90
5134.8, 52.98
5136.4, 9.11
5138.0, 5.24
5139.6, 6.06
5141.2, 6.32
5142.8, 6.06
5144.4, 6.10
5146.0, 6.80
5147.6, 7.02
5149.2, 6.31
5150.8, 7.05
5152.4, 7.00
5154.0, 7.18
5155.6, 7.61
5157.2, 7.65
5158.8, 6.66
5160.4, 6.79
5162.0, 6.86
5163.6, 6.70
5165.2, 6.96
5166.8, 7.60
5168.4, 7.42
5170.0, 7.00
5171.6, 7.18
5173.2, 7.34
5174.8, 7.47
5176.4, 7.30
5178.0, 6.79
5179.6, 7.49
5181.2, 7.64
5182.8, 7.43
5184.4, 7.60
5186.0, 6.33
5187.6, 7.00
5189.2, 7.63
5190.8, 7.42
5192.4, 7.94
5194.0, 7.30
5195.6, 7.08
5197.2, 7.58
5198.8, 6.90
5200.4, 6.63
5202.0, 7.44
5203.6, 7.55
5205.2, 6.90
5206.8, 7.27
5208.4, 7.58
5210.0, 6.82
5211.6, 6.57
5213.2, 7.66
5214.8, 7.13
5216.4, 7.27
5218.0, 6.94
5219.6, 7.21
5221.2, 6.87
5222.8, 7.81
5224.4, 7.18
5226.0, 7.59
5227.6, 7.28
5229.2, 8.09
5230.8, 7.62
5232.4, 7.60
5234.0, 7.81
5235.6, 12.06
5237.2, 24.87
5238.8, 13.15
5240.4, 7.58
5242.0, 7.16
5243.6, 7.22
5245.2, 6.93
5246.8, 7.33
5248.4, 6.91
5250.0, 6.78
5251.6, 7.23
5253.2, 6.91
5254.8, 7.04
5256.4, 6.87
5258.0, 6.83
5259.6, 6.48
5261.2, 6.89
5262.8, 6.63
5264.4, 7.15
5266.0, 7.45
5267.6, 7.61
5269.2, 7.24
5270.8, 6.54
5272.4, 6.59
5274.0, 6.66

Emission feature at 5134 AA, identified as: H-beta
